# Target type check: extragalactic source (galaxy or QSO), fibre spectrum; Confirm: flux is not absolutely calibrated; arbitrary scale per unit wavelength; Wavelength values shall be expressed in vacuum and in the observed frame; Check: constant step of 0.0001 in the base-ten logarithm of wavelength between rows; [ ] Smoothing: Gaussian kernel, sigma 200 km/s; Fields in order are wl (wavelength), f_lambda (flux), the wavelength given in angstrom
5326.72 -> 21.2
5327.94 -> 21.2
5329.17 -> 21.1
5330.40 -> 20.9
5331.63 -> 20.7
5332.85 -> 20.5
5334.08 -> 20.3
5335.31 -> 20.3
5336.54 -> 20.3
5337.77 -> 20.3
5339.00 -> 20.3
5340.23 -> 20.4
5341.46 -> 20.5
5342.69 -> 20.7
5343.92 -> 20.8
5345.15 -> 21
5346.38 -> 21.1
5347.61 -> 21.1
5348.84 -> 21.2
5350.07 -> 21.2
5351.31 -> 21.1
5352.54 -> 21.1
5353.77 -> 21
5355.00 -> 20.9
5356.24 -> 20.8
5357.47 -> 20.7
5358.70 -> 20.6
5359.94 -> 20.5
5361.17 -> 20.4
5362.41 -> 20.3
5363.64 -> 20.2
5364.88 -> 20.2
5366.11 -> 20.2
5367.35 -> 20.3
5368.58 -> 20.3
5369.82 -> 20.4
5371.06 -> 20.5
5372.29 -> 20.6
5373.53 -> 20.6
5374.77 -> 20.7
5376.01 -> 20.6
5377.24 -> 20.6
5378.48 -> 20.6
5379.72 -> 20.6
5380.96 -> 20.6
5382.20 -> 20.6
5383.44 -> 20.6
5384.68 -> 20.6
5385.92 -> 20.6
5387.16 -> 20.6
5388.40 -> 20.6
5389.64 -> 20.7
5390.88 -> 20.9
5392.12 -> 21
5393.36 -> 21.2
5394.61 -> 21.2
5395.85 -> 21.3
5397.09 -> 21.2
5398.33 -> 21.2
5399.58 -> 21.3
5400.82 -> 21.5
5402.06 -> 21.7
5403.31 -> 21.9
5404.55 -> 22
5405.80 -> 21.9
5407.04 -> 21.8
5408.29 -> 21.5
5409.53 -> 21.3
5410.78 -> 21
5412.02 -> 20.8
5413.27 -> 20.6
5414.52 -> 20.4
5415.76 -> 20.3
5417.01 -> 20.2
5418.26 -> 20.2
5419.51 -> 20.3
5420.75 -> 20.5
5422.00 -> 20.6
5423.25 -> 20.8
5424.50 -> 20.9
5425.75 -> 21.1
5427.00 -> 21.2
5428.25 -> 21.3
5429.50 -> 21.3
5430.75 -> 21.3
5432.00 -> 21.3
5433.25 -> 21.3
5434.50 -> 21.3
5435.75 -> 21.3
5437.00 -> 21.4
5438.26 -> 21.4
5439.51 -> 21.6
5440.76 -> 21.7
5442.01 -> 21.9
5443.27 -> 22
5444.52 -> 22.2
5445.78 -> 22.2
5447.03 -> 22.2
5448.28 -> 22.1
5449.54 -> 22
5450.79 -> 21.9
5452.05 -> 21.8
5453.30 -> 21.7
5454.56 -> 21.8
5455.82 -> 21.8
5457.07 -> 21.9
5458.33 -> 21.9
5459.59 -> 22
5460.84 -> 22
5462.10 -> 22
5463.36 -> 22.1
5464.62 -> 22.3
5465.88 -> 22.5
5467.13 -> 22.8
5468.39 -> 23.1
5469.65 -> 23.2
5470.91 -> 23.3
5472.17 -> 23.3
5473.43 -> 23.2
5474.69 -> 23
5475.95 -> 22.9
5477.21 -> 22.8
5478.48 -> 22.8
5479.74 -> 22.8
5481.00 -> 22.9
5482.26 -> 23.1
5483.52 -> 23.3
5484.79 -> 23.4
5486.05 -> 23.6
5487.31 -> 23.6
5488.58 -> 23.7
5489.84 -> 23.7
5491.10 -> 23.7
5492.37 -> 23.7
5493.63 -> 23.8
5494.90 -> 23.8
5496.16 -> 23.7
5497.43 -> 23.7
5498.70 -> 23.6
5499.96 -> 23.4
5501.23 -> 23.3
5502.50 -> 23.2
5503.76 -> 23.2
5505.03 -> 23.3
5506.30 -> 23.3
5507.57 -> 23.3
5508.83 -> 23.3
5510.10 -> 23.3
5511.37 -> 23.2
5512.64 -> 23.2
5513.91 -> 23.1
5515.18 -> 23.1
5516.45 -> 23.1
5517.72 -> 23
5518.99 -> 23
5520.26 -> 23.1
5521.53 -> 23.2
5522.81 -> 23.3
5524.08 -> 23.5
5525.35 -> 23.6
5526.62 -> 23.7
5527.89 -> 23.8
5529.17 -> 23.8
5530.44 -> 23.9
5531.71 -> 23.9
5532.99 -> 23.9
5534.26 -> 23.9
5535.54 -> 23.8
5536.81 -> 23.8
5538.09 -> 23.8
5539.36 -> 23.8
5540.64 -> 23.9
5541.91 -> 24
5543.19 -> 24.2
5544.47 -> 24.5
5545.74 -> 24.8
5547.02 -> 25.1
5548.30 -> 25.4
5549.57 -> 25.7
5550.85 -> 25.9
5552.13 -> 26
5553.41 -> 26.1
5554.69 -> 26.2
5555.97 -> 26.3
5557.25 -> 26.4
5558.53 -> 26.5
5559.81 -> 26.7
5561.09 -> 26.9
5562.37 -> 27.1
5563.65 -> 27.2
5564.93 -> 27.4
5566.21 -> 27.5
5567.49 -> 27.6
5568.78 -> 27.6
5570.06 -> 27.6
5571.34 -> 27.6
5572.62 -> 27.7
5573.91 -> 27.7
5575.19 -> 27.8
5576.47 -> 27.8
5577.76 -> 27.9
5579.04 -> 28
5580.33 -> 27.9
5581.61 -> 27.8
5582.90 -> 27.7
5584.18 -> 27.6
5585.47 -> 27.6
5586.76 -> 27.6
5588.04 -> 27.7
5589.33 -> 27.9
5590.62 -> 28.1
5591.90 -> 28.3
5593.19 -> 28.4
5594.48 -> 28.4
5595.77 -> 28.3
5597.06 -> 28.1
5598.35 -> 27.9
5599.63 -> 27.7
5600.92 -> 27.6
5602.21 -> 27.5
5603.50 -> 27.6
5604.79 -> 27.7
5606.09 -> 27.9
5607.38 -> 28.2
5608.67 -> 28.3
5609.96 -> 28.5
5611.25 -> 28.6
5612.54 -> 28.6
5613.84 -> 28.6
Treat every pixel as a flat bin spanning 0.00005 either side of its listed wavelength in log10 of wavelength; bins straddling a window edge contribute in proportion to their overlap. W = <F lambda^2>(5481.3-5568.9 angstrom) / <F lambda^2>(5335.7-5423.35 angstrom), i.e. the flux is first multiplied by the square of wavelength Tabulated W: 1.2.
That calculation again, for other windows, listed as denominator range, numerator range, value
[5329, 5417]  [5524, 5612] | 1.37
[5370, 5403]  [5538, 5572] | 1.33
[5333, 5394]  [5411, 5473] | 1.08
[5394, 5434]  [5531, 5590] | 1.32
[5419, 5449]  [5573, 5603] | 1.38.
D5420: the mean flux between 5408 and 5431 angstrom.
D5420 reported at 20.8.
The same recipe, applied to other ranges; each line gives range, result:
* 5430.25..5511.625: 22.7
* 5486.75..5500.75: 23.7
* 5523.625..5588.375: 26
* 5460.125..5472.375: 22.6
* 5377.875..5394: 20.7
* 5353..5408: 20.8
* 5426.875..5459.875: 21.7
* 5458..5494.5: 23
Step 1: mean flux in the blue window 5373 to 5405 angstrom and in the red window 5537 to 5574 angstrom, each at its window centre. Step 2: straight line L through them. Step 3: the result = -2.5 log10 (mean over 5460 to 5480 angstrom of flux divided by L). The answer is 0.03 mag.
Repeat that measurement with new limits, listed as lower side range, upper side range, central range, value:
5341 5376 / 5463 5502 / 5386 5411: 0.011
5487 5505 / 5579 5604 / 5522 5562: 0.039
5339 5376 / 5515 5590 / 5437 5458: 0.054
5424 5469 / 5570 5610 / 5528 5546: 0.073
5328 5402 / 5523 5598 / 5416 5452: 0.066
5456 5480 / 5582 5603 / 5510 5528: 0.068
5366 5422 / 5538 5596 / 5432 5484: 0.038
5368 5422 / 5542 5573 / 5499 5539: 0.073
